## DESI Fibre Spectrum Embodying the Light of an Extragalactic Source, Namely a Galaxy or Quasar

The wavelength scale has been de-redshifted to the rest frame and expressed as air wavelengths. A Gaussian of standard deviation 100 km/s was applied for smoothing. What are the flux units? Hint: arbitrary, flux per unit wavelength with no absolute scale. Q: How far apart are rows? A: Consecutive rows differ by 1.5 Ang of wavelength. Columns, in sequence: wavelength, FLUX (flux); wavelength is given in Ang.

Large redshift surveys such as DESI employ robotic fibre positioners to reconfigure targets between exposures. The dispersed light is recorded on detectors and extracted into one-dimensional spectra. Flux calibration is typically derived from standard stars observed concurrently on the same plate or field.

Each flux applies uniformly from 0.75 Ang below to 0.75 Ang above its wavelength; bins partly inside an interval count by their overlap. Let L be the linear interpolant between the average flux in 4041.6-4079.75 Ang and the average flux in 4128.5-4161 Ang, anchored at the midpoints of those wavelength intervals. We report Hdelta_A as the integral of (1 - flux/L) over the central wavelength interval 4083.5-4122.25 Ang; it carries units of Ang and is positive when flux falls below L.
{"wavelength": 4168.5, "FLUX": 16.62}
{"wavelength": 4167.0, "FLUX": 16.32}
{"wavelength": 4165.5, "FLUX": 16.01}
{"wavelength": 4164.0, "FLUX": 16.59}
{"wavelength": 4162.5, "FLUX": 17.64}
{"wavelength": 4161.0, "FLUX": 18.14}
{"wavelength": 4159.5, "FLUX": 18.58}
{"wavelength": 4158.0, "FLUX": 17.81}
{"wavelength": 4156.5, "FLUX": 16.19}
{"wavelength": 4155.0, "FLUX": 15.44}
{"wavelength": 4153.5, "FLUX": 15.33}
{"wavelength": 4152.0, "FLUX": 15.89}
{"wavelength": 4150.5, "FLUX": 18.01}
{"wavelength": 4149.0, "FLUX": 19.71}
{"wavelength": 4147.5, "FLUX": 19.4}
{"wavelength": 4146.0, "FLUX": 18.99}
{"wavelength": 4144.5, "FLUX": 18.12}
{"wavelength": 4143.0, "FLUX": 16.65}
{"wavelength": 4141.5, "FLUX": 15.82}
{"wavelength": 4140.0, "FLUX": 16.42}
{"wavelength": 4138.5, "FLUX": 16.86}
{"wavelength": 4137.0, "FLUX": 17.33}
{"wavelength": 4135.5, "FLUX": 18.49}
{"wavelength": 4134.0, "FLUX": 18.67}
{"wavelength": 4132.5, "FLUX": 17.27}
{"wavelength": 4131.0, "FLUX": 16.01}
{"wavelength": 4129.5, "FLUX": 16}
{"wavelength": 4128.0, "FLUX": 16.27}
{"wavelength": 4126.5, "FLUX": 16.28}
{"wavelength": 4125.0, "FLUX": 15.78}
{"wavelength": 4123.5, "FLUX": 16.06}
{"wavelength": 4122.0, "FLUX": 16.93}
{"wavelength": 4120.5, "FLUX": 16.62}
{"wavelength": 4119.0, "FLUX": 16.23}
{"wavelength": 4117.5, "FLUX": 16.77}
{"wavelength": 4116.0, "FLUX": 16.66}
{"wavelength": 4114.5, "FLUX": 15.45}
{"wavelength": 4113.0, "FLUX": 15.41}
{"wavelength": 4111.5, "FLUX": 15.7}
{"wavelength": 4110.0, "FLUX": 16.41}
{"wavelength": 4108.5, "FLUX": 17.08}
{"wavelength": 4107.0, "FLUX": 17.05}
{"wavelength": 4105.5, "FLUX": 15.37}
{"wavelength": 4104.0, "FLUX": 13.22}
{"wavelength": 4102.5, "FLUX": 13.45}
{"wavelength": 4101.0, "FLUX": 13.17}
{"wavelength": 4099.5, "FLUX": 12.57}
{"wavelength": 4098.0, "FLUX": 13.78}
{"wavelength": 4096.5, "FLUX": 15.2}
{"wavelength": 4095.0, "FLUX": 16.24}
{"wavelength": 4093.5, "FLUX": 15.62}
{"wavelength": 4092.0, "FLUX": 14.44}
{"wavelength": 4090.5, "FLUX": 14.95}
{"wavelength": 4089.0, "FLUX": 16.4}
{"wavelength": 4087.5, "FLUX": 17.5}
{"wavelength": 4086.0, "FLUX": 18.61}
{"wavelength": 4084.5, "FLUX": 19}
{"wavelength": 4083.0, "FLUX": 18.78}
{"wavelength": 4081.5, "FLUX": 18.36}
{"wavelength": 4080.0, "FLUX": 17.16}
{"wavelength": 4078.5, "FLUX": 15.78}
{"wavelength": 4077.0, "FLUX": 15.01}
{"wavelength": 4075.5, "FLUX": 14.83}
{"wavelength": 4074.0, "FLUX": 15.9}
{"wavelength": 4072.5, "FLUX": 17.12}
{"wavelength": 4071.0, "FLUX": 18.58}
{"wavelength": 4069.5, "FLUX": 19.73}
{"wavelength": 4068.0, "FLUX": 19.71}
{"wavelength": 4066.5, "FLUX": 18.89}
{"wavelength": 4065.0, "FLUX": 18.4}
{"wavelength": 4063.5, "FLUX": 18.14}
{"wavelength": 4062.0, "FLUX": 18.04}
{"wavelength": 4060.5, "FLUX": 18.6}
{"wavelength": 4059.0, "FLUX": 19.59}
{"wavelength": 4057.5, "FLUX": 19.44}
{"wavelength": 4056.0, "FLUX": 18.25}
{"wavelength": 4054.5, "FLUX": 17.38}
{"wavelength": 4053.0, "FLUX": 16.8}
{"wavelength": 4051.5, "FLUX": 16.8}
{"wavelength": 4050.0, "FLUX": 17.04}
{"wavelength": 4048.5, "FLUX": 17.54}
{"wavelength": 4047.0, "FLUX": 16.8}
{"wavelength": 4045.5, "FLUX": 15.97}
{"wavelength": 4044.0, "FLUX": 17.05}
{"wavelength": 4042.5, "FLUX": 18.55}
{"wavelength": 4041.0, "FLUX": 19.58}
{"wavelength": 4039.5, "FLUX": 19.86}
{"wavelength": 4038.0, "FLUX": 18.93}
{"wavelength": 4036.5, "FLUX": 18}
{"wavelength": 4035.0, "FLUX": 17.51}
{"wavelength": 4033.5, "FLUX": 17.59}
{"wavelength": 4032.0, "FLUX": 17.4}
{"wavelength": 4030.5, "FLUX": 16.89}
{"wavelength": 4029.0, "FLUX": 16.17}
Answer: 3.7 Ang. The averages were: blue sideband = 17.6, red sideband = 17.3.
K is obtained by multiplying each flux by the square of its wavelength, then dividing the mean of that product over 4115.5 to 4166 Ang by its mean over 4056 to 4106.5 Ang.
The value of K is 1.0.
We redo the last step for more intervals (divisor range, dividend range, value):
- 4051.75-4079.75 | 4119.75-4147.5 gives 0.99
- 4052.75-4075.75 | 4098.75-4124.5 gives 0.87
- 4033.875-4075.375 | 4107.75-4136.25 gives 0.95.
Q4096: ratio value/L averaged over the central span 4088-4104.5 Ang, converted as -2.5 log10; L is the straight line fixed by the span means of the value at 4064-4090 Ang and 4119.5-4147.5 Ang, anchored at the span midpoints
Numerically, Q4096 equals 0.20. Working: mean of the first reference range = 17.6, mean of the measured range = 14.5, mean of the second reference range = 17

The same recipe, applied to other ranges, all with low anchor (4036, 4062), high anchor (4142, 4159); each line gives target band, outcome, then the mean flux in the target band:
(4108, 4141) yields 0.06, 16.6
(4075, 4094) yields 0.07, 16.7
